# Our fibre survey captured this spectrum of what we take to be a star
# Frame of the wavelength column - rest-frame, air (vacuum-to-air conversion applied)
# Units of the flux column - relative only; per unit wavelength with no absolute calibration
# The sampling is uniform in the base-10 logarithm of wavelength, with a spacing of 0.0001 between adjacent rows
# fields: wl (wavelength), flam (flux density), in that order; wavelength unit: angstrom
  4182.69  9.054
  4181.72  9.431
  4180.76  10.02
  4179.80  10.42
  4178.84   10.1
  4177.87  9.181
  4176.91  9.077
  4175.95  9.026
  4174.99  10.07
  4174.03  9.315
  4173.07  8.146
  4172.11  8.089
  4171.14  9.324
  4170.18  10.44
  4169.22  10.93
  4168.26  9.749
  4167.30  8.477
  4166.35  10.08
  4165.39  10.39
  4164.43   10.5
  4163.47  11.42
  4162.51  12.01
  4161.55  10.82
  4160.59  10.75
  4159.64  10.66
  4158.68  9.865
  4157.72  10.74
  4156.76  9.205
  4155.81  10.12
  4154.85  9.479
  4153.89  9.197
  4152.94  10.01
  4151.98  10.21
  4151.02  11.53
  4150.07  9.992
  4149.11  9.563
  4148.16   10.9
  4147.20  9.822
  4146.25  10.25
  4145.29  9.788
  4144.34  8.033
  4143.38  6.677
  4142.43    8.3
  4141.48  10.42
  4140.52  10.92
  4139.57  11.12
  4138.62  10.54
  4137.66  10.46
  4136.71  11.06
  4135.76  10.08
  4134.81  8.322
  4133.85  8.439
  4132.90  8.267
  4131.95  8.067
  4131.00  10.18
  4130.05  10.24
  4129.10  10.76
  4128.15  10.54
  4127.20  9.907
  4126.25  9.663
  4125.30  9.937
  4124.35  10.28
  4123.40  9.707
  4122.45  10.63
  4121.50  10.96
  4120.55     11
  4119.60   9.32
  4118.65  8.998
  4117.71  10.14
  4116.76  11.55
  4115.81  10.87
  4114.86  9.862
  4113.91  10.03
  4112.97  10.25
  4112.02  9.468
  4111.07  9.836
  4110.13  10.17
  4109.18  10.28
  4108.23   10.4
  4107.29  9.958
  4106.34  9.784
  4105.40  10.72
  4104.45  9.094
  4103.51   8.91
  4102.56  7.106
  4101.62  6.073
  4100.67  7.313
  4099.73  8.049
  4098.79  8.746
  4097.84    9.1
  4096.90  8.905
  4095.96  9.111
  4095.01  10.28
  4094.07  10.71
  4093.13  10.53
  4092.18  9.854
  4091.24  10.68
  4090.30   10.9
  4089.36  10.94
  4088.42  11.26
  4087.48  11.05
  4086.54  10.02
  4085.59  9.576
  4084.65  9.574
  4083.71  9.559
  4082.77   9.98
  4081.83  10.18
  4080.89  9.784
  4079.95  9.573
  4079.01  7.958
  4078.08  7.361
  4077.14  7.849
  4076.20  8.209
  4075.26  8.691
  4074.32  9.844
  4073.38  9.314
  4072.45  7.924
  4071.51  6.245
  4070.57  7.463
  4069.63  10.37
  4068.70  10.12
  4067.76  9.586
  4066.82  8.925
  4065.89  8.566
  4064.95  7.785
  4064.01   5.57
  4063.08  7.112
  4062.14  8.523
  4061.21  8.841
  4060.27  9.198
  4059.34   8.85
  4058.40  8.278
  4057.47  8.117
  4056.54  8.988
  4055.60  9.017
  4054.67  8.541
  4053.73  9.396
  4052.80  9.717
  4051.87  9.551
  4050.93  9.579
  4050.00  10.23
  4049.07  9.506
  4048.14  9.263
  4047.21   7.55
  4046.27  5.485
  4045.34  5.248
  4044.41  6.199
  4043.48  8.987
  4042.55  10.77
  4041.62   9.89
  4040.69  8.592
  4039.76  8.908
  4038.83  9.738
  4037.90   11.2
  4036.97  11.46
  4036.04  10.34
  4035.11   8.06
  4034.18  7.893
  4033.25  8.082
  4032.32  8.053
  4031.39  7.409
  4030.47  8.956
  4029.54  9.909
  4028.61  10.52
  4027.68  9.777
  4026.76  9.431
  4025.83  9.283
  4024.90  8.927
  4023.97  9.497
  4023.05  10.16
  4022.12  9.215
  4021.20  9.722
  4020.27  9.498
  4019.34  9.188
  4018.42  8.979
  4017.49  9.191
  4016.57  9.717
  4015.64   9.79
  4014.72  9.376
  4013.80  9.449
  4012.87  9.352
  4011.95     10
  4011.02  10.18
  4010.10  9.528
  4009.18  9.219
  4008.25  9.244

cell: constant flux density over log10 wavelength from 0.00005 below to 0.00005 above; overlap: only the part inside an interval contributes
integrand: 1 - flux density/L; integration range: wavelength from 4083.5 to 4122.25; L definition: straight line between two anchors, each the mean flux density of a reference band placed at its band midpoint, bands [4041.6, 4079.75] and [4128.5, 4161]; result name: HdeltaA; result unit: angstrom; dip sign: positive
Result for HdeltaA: -2.6 angstrom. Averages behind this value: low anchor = 8.5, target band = 9.79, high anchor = 9.83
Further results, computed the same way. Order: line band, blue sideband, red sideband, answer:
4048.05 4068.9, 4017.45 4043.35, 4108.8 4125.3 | 1.8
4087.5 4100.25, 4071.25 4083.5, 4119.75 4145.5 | -1.3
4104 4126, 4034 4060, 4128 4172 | -1.2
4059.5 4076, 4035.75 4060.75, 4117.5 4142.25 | 1.3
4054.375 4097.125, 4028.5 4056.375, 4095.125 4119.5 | 0.2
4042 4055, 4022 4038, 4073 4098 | 1.2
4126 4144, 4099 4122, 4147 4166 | 0.6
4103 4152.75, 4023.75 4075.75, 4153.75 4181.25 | -2.0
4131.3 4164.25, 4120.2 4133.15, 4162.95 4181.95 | -0.1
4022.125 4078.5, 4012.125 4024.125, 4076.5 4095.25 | 5.1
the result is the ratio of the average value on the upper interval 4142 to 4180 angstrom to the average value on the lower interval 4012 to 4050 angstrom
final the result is 1.1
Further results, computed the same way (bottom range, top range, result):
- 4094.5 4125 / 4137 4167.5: 1.05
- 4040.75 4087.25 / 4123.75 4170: 1.14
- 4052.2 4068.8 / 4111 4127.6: 1.18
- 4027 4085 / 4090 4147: 1.10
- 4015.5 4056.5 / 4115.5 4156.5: 1.09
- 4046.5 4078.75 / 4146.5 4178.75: 1.16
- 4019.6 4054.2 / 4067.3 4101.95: 1.02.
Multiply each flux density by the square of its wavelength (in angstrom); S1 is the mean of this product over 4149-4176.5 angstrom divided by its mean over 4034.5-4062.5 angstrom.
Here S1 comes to 1.18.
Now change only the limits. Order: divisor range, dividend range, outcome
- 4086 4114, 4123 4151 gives 1.03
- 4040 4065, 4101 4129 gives 1.20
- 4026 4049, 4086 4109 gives 1.12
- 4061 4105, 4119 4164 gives 1.14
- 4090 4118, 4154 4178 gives 1.06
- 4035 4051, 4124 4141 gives 1.16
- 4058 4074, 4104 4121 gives 1.23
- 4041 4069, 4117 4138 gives 1.19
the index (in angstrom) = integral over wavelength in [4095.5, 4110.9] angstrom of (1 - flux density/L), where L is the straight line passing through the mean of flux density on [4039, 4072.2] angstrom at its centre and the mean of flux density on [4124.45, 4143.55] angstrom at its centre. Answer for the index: 0.5 angstrom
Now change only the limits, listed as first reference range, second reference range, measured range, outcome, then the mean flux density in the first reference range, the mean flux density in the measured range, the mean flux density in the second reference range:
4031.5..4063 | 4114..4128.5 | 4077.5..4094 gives -0.67 angstrom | 8.81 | 9.94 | 10.2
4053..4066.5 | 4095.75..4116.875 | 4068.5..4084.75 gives -0.23 angstrom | 8.38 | 8.86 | 9.34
